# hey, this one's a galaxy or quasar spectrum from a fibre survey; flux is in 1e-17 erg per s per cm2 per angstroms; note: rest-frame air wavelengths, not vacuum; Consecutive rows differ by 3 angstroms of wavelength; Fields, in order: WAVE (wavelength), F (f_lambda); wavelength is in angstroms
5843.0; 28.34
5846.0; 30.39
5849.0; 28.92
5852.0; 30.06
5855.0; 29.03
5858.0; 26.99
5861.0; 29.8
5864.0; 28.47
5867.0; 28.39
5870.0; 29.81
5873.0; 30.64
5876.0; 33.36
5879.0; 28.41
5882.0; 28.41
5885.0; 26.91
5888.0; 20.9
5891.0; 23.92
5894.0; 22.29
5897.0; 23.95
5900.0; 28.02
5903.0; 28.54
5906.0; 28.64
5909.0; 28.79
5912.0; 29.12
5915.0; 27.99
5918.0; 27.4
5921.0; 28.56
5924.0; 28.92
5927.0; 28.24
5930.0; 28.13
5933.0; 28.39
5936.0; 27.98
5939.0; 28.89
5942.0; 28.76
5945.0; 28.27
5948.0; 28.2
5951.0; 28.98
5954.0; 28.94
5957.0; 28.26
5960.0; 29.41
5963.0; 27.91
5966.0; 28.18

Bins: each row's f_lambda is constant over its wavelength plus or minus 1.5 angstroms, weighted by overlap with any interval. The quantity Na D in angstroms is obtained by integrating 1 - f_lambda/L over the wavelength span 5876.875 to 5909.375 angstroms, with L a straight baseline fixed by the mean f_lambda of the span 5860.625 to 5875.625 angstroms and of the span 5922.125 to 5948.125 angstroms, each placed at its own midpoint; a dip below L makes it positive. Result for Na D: 3.2 angstroms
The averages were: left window 29.7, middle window 26.3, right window 28.4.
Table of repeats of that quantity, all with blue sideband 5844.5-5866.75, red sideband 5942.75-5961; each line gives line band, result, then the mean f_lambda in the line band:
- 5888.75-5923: 2.29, 26.9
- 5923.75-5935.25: 0.17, 28.3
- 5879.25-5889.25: 1.05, 25.9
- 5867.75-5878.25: -0.68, 30.9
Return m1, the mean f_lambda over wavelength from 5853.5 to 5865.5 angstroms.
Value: 28.6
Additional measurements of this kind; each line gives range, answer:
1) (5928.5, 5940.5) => 28.3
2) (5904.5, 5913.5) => 28.9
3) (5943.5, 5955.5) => 28.6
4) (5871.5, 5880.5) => 30.8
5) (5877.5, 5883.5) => 28.4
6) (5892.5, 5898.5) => 23.1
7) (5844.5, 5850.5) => 29.7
